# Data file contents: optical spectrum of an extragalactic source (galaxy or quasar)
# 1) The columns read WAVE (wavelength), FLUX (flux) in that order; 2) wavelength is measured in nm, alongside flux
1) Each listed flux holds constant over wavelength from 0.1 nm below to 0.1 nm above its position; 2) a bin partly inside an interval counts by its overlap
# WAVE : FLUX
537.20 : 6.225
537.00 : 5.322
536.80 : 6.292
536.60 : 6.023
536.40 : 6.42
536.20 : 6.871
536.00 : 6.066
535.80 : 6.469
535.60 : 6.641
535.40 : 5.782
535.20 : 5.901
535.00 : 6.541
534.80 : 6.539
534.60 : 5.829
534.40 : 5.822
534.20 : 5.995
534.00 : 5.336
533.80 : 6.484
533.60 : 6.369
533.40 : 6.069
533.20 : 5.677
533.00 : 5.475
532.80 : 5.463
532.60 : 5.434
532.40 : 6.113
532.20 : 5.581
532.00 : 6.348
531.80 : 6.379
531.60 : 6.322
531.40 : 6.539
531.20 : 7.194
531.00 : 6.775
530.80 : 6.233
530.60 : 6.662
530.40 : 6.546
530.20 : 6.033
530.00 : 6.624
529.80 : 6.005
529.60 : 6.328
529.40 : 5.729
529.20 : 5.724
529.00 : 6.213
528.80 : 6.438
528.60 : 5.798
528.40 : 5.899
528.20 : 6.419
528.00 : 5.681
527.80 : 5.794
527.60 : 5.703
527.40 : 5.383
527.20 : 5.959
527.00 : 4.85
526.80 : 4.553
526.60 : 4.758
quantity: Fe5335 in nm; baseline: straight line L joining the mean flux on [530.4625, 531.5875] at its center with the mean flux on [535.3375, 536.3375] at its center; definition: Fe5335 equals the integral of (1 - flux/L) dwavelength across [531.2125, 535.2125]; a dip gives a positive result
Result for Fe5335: 0.30 nm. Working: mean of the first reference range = 6.65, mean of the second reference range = 6.39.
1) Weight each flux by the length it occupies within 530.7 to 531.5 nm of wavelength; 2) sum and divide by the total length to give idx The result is 6.69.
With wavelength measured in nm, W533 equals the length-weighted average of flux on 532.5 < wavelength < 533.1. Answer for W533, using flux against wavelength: 5.46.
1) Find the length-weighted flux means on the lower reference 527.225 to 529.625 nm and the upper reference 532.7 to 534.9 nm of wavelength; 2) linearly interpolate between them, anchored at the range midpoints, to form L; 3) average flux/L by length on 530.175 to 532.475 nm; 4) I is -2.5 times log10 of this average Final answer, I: -0.09 mag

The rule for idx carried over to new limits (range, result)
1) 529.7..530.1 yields 6.31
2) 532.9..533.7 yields 5.9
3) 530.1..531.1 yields 6.45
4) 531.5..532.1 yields 6.35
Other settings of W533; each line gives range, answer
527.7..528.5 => 5.95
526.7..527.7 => 5.29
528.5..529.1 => 6.15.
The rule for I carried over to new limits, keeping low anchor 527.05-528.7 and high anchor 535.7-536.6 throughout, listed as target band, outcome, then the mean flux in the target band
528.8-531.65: -0.07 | 6.36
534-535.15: 0.04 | 6.06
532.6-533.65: 0.08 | 5.75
